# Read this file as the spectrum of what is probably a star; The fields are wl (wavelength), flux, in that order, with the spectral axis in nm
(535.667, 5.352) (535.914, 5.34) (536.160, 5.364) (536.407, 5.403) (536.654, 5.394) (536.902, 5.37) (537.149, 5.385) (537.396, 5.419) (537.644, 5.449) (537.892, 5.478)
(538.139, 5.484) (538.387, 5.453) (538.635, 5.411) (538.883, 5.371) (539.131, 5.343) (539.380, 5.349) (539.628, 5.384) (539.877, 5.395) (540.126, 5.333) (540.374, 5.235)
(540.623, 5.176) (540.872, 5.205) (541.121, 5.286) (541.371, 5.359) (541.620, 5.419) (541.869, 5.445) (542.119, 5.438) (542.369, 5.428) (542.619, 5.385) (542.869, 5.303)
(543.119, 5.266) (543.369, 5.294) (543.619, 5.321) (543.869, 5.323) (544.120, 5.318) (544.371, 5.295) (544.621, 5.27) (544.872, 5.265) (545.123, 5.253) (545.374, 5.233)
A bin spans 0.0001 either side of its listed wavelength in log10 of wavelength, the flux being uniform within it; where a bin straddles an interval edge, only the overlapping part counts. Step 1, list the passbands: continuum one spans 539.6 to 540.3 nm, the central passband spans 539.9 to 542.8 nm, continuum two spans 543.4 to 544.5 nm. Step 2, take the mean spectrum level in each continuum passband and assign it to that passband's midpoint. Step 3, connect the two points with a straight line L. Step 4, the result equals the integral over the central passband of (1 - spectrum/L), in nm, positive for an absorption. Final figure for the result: 0.00 nm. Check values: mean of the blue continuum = 5.36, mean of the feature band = 5.34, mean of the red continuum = 5.32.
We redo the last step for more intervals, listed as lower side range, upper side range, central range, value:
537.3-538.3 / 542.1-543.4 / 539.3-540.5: 0.02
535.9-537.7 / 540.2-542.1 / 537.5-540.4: -0.02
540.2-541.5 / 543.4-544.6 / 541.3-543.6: -0.04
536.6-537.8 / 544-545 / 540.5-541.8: 0.01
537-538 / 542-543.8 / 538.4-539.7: 0.01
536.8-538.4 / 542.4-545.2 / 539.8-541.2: 0.03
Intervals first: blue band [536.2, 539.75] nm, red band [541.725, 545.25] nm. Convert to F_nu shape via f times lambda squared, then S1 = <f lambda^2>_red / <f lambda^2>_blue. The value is 1.01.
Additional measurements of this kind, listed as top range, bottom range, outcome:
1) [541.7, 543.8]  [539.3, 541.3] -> 1.02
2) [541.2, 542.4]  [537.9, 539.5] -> 1.01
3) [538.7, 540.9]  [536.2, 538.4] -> 0.99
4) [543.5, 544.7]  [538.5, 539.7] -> 1.01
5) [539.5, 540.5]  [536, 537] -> 1.00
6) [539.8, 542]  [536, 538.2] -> 1.00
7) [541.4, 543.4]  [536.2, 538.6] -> 1.01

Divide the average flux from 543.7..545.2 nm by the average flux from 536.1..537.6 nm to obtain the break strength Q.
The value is 1.0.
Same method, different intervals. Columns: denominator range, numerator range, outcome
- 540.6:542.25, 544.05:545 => 0.99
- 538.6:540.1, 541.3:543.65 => 1.00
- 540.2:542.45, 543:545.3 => 0.99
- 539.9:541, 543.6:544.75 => 1.01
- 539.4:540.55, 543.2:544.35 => 1.00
